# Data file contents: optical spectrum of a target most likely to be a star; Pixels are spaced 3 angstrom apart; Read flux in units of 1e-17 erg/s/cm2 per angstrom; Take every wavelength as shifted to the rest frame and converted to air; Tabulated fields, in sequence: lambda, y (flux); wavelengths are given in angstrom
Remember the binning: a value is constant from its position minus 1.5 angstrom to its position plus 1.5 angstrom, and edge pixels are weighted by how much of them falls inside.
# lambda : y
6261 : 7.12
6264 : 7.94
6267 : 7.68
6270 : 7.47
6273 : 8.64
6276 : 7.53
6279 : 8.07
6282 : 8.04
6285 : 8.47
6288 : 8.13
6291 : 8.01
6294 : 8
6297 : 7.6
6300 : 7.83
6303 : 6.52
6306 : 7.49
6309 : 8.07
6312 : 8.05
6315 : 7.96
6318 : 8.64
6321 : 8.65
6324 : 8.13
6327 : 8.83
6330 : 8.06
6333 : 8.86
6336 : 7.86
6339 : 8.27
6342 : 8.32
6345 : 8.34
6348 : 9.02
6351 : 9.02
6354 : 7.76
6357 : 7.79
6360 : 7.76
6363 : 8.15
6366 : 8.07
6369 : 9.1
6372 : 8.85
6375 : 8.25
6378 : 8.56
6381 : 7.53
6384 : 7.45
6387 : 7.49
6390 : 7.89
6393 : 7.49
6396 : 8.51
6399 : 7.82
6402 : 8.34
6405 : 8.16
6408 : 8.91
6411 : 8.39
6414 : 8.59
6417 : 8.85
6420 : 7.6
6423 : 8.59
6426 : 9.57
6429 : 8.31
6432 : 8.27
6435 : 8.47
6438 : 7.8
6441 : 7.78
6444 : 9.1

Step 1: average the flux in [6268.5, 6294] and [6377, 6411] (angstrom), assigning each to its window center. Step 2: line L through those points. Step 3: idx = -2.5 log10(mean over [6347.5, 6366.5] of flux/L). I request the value -0.02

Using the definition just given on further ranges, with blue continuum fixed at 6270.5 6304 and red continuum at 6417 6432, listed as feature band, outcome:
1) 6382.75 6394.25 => 0.11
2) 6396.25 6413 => 0.01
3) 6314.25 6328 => -0.05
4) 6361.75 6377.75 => -0.03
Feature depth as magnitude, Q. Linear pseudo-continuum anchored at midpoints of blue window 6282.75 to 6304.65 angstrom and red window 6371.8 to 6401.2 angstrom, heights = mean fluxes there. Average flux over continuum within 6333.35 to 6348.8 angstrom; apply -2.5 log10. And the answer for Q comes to -0.07 mag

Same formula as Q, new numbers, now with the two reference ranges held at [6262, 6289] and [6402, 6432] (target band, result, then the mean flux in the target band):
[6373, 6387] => 0.060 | 7.93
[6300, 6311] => 0.089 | 7.46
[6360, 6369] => 0.014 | 8.22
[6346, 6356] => -0.036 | 8.55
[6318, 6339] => -0.029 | 8.41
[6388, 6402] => 0.064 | 7.96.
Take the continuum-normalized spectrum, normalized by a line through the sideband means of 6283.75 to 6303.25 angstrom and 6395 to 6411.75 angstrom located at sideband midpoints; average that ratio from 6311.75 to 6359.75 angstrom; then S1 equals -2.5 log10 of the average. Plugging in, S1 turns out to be -0.04 mag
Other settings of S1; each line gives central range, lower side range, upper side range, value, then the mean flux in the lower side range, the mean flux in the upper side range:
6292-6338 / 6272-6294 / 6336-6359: 0.023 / 8.11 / 8.31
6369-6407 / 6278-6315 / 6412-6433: 0.036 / 7.86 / 8.54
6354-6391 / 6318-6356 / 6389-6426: 0.041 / 8.43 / 8.32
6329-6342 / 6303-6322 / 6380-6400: -0.047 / 8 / 7.74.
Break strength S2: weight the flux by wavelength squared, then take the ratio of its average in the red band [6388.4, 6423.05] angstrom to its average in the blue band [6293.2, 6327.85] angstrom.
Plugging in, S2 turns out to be 1.07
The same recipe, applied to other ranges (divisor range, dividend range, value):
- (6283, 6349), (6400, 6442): 1.07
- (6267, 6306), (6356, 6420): 1.08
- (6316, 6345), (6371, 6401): 0.97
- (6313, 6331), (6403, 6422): 1.03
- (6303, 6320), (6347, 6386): 1.06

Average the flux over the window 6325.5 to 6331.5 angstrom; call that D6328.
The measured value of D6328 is 8.45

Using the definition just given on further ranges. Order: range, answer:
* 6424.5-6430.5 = 8.94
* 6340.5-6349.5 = 8.56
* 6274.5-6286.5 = 8.03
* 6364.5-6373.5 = 8.67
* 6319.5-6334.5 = 8.51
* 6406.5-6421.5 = 8.47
